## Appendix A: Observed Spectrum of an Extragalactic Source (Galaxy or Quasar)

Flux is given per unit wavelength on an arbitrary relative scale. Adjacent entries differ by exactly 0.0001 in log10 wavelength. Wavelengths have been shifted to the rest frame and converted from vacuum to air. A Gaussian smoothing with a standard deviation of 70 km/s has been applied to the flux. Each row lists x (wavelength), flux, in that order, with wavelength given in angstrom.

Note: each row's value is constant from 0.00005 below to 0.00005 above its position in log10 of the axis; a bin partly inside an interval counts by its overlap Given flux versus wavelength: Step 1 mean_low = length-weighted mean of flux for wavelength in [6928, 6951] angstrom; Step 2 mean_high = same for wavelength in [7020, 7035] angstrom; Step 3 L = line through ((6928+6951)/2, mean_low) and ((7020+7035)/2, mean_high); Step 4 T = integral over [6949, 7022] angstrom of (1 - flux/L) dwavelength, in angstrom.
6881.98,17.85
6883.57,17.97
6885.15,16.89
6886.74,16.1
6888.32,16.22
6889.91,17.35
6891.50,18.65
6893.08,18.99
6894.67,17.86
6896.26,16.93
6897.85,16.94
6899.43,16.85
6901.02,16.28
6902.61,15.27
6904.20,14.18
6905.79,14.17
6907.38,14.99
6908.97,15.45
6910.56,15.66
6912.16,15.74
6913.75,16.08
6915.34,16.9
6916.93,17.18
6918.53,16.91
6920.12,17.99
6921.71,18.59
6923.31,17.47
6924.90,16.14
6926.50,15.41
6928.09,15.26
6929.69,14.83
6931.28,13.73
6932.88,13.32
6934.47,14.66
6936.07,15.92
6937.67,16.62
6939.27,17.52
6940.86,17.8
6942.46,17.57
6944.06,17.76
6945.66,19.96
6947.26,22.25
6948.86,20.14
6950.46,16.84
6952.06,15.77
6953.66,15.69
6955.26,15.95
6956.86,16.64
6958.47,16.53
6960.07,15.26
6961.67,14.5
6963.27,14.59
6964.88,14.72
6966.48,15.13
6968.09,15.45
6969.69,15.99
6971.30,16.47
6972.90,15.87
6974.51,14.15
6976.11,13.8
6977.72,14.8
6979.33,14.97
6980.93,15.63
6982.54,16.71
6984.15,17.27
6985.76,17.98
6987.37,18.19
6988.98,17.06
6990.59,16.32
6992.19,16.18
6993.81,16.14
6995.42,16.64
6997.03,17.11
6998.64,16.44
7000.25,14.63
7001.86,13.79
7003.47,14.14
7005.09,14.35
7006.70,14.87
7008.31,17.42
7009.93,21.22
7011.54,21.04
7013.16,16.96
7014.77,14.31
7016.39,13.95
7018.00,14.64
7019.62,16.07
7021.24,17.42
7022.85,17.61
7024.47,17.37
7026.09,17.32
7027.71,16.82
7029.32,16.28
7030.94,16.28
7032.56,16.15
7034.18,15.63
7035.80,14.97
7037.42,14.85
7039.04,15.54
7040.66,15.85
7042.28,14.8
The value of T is 3.6 angstrom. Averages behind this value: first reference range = 17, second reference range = 16.7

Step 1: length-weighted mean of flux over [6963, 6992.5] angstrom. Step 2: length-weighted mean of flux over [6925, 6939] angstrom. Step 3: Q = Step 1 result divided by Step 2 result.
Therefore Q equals 1.05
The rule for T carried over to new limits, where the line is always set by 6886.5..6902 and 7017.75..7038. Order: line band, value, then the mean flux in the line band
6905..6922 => 0.8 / 16.3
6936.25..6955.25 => -1.1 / 17.8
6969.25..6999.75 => 0.8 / 16.2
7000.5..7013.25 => -0.1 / 16.6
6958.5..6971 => 1.1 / 15.2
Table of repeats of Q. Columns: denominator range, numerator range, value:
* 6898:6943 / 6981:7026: 1.03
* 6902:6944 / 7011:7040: 1.01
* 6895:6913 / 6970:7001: 1.02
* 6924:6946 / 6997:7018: 1.00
